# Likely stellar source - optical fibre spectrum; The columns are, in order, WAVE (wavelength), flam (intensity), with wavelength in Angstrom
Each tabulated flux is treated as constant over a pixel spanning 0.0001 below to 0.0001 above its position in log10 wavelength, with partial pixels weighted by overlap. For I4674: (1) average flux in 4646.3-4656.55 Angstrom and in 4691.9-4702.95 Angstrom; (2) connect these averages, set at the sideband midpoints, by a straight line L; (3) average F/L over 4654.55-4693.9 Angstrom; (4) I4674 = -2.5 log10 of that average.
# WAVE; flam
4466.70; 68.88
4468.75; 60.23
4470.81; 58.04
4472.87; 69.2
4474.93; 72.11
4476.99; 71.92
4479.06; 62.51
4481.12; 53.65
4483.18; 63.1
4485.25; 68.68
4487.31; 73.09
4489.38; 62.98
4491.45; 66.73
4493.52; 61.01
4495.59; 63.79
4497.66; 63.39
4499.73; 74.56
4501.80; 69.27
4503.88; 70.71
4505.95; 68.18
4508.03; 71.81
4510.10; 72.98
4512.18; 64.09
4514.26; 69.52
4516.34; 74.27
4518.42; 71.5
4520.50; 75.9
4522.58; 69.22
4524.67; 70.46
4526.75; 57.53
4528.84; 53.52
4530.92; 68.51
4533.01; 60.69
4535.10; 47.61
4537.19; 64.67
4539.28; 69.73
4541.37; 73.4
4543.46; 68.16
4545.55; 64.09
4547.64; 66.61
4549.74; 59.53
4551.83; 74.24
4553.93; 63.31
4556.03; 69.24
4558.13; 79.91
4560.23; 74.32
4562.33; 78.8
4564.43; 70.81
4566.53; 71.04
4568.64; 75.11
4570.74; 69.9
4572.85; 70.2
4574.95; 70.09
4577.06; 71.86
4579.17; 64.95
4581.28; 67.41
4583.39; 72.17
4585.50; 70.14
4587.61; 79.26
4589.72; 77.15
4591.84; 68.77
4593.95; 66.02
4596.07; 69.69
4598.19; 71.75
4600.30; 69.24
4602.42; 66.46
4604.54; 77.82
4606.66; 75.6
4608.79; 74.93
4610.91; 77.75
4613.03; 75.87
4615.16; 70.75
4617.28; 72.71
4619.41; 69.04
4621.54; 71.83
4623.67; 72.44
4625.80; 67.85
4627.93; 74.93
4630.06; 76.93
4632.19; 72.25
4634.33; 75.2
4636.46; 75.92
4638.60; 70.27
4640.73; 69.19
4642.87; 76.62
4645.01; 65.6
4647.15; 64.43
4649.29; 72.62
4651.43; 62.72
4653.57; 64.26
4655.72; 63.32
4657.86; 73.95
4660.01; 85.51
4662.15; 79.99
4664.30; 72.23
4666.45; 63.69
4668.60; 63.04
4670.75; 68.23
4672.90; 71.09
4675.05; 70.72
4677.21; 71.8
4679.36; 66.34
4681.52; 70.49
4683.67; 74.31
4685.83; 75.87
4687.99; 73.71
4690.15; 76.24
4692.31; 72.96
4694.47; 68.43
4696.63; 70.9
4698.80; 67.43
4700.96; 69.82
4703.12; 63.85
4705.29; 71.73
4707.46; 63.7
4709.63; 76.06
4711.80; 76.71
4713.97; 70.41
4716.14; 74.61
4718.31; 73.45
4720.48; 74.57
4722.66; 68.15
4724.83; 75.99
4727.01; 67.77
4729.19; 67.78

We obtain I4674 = -0.07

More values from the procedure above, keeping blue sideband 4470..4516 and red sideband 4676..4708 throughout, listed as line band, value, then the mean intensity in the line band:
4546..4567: -0.04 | 70.6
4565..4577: -0.04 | 71.3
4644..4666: -0.01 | 70.3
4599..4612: -0.07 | 73.6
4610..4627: -0.05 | 72.2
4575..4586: -0.01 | 69.3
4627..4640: -0.07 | 74.1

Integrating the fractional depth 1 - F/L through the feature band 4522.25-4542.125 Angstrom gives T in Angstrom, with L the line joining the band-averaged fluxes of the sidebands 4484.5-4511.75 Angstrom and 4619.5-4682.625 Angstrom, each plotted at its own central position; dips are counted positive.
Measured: 1.6 Angstrom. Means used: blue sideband 68.2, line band 63.2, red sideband 70.8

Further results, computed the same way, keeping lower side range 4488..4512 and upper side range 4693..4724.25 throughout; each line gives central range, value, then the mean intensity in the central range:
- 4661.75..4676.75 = 0.2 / 69.4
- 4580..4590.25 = -0.6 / 72.9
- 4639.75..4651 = 0.1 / 69.3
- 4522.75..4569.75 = 0.7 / 67.4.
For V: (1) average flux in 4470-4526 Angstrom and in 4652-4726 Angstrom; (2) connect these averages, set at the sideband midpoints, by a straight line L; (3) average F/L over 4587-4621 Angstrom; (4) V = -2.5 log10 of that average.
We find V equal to -0.04 mag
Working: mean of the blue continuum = 67.9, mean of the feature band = 72.6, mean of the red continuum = 71.2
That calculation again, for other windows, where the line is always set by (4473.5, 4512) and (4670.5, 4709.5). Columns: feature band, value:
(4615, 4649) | -0.03 mag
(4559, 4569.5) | -0.09 mag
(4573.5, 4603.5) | -0.02 mag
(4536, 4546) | 0.00 mag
